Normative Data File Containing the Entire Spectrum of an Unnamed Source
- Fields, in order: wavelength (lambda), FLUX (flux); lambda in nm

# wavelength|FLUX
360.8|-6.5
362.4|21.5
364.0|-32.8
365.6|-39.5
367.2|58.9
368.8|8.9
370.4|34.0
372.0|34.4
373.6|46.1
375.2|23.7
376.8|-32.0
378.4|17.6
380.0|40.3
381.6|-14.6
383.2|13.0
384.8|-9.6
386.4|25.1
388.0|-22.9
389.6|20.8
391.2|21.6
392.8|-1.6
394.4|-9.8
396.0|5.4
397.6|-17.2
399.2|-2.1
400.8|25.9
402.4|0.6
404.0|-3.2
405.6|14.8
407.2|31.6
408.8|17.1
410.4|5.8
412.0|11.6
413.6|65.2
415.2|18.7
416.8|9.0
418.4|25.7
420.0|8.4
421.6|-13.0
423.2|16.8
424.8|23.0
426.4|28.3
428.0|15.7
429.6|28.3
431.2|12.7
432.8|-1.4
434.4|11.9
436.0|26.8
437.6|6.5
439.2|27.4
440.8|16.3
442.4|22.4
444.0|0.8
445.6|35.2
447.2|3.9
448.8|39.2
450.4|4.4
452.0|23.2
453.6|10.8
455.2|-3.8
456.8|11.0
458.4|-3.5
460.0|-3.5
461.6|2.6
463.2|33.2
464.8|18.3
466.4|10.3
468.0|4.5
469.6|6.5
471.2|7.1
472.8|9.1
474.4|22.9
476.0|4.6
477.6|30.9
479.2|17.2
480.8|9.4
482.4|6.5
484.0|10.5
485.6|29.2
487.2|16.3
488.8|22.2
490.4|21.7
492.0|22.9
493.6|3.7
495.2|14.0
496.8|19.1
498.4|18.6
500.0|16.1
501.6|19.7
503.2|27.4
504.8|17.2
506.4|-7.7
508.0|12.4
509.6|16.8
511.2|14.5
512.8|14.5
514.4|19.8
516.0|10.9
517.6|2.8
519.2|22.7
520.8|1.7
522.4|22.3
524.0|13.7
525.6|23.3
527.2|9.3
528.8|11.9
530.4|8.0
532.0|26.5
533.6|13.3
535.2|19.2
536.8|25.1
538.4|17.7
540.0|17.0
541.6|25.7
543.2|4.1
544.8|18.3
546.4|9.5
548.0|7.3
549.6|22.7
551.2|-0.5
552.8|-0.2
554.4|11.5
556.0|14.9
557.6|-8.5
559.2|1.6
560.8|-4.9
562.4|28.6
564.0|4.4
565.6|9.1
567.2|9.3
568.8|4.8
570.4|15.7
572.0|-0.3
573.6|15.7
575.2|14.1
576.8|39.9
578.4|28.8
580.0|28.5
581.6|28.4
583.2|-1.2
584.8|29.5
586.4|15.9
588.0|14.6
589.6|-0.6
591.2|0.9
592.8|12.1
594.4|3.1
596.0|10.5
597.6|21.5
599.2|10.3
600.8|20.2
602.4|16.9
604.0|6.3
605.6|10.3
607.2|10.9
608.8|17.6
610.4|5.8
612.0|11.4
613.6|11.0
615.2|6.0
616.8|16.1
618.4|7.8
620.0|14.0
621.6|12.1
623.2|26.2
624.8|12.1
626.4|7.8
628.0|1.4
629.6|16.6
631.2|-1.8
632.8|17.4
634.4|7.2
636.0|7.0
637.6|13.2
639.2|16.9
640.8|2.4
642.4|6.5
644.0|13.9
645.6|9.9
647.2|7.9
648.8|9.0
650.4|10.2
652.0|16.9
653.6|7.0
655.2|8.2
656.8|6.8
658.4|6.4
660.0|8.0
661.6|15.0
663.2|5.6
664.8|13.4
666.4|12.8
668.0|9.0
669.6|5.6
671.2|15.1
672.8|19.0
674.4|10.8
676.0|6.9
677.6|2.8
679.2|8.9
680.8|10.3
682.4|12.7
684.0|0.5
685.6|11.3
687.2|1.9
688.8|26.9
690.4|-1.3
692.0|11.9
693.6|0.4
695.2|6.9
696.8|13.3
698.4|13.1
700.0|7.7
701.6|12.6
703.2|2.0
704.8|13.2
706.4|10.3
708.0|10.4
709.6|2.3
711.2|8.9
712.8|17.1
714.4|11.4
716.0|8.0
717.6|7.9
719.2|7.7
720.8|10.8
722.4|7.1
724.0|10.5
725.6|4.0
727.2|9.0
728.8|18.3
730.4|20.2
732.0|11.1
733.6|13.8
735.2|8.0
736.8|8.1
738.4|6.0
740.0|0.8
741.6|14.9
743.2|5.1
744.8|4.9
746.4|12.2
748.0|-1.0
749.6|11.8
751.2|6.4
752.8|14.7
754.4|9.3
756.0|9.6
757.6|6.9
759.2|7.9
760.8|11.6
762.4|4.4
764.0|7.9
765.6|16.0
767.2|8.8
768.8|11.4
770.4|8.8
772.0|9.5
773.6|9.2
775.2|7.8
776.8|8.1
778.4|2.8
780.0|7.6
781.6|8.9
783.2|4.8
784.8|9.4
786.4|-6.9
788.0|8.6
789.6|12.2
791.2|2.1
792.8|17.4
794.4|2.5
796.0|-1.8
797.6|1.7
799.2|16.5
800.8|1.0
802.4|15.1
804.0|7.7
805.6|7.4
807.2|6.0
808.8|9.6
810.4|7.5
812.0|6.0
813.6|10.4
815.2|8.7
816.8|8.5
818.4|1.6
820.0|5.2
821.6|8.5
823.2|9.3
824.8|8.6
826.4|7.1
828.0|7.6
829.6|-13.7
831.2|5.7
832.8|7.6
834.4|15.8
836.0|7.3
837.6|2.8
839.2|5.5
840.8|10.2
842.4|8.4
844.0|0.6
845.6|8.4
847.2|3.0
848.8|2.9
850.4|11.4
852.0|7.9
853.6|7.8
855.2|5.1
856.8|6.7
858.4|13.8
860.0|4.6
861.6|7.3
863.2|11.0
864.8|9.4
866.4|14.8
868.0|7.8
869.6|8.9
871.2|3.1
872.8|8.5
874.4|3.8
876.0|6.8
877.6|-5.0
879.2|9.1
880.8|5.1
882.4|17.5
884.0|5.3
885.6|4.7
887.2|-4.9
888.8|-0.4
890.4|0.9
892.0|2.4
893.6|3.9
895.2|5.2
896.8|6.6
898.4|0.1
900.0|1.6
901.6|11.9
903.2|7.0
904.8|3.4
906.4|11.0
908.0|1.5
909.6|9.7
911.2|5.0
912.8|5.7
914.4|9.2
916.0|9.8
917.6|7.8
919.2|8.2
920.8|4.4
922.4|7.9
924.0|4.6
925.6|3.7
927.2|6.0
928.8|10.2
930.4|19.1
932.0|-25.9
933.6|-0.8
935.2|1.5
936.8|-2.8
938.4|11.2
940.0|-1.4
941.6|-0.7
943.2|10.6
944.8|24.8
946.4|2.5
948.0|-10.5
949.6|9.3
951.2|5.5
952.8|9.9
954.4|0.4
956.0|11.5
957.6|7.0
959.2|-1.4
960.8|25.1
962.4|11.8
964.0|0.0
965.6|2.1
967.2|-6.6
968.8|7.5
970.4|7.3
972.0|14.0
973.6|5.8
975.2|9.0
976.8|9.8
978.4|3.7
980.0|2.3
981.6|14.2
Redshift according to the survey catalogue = 0.050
